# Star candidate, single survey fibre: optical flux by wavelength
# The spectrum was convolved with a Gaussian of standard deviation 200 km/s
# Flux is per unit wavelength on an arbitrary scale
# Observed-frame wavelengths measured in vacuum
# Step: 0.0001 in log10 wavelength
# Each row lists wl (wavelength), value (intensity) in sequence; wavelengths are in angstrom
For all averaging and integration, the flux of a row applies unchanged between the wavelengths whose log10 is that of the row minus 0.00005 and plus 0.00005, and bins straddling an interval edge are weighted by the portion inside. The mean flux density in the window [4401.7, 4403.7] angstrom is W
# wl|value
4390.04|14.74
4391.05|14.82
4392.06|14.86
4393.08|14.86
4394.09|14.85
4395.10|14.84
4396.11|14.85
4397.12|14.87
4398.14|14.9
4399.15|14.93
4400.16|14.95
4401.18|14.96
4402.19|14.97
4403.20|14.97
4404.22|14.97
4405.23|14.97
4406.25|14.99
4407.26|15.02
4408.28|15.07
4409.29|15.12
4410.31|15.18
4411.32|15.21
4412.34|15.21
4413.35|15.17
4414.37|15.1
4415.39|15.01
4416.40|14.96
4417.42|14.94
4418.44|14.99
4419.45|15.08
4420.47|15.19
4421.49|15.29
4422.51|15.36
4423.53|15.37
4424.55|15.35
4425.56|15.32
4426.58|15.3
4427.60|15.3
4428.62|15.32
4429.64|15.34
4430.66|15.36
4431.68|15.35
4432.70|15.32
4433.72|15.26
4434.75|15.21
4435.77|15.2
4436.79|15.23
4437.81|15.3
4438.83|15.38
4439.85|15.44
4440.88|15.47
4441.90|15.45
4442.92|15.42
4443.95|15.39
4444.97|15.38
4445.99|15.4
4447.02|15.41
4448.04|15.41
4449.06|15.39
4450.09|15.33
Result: 15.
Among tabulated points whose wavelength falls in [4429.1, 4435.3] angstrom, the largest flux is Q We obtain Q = 15.36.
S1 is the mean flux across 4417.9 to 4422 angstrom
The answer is 15.1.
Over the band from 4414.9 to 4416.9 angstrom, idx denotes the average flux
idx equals 15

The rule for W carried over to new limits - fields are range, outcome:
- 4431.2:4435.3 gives 15.3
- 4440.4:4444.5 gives 15.4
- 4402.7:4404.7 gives 14.9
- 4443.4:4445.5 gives 15.4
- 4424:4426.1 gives 15.4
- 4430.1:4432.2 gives 15.4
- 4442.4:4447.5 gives 15.4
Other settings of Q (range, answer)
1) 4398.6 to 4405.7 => 14.97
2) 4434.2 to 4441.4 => 15.47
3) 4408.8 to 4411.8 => 15.21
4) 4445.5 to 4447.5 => 15.41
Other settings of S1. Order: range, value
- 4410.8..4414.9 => 15.2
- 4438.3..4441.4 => 15.4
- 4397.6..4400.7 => 14.9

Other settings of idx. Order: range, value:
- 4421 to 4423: 15.3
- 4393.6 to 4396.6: 14.9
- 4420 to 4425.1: 15.3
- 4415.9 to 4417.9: 14.9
